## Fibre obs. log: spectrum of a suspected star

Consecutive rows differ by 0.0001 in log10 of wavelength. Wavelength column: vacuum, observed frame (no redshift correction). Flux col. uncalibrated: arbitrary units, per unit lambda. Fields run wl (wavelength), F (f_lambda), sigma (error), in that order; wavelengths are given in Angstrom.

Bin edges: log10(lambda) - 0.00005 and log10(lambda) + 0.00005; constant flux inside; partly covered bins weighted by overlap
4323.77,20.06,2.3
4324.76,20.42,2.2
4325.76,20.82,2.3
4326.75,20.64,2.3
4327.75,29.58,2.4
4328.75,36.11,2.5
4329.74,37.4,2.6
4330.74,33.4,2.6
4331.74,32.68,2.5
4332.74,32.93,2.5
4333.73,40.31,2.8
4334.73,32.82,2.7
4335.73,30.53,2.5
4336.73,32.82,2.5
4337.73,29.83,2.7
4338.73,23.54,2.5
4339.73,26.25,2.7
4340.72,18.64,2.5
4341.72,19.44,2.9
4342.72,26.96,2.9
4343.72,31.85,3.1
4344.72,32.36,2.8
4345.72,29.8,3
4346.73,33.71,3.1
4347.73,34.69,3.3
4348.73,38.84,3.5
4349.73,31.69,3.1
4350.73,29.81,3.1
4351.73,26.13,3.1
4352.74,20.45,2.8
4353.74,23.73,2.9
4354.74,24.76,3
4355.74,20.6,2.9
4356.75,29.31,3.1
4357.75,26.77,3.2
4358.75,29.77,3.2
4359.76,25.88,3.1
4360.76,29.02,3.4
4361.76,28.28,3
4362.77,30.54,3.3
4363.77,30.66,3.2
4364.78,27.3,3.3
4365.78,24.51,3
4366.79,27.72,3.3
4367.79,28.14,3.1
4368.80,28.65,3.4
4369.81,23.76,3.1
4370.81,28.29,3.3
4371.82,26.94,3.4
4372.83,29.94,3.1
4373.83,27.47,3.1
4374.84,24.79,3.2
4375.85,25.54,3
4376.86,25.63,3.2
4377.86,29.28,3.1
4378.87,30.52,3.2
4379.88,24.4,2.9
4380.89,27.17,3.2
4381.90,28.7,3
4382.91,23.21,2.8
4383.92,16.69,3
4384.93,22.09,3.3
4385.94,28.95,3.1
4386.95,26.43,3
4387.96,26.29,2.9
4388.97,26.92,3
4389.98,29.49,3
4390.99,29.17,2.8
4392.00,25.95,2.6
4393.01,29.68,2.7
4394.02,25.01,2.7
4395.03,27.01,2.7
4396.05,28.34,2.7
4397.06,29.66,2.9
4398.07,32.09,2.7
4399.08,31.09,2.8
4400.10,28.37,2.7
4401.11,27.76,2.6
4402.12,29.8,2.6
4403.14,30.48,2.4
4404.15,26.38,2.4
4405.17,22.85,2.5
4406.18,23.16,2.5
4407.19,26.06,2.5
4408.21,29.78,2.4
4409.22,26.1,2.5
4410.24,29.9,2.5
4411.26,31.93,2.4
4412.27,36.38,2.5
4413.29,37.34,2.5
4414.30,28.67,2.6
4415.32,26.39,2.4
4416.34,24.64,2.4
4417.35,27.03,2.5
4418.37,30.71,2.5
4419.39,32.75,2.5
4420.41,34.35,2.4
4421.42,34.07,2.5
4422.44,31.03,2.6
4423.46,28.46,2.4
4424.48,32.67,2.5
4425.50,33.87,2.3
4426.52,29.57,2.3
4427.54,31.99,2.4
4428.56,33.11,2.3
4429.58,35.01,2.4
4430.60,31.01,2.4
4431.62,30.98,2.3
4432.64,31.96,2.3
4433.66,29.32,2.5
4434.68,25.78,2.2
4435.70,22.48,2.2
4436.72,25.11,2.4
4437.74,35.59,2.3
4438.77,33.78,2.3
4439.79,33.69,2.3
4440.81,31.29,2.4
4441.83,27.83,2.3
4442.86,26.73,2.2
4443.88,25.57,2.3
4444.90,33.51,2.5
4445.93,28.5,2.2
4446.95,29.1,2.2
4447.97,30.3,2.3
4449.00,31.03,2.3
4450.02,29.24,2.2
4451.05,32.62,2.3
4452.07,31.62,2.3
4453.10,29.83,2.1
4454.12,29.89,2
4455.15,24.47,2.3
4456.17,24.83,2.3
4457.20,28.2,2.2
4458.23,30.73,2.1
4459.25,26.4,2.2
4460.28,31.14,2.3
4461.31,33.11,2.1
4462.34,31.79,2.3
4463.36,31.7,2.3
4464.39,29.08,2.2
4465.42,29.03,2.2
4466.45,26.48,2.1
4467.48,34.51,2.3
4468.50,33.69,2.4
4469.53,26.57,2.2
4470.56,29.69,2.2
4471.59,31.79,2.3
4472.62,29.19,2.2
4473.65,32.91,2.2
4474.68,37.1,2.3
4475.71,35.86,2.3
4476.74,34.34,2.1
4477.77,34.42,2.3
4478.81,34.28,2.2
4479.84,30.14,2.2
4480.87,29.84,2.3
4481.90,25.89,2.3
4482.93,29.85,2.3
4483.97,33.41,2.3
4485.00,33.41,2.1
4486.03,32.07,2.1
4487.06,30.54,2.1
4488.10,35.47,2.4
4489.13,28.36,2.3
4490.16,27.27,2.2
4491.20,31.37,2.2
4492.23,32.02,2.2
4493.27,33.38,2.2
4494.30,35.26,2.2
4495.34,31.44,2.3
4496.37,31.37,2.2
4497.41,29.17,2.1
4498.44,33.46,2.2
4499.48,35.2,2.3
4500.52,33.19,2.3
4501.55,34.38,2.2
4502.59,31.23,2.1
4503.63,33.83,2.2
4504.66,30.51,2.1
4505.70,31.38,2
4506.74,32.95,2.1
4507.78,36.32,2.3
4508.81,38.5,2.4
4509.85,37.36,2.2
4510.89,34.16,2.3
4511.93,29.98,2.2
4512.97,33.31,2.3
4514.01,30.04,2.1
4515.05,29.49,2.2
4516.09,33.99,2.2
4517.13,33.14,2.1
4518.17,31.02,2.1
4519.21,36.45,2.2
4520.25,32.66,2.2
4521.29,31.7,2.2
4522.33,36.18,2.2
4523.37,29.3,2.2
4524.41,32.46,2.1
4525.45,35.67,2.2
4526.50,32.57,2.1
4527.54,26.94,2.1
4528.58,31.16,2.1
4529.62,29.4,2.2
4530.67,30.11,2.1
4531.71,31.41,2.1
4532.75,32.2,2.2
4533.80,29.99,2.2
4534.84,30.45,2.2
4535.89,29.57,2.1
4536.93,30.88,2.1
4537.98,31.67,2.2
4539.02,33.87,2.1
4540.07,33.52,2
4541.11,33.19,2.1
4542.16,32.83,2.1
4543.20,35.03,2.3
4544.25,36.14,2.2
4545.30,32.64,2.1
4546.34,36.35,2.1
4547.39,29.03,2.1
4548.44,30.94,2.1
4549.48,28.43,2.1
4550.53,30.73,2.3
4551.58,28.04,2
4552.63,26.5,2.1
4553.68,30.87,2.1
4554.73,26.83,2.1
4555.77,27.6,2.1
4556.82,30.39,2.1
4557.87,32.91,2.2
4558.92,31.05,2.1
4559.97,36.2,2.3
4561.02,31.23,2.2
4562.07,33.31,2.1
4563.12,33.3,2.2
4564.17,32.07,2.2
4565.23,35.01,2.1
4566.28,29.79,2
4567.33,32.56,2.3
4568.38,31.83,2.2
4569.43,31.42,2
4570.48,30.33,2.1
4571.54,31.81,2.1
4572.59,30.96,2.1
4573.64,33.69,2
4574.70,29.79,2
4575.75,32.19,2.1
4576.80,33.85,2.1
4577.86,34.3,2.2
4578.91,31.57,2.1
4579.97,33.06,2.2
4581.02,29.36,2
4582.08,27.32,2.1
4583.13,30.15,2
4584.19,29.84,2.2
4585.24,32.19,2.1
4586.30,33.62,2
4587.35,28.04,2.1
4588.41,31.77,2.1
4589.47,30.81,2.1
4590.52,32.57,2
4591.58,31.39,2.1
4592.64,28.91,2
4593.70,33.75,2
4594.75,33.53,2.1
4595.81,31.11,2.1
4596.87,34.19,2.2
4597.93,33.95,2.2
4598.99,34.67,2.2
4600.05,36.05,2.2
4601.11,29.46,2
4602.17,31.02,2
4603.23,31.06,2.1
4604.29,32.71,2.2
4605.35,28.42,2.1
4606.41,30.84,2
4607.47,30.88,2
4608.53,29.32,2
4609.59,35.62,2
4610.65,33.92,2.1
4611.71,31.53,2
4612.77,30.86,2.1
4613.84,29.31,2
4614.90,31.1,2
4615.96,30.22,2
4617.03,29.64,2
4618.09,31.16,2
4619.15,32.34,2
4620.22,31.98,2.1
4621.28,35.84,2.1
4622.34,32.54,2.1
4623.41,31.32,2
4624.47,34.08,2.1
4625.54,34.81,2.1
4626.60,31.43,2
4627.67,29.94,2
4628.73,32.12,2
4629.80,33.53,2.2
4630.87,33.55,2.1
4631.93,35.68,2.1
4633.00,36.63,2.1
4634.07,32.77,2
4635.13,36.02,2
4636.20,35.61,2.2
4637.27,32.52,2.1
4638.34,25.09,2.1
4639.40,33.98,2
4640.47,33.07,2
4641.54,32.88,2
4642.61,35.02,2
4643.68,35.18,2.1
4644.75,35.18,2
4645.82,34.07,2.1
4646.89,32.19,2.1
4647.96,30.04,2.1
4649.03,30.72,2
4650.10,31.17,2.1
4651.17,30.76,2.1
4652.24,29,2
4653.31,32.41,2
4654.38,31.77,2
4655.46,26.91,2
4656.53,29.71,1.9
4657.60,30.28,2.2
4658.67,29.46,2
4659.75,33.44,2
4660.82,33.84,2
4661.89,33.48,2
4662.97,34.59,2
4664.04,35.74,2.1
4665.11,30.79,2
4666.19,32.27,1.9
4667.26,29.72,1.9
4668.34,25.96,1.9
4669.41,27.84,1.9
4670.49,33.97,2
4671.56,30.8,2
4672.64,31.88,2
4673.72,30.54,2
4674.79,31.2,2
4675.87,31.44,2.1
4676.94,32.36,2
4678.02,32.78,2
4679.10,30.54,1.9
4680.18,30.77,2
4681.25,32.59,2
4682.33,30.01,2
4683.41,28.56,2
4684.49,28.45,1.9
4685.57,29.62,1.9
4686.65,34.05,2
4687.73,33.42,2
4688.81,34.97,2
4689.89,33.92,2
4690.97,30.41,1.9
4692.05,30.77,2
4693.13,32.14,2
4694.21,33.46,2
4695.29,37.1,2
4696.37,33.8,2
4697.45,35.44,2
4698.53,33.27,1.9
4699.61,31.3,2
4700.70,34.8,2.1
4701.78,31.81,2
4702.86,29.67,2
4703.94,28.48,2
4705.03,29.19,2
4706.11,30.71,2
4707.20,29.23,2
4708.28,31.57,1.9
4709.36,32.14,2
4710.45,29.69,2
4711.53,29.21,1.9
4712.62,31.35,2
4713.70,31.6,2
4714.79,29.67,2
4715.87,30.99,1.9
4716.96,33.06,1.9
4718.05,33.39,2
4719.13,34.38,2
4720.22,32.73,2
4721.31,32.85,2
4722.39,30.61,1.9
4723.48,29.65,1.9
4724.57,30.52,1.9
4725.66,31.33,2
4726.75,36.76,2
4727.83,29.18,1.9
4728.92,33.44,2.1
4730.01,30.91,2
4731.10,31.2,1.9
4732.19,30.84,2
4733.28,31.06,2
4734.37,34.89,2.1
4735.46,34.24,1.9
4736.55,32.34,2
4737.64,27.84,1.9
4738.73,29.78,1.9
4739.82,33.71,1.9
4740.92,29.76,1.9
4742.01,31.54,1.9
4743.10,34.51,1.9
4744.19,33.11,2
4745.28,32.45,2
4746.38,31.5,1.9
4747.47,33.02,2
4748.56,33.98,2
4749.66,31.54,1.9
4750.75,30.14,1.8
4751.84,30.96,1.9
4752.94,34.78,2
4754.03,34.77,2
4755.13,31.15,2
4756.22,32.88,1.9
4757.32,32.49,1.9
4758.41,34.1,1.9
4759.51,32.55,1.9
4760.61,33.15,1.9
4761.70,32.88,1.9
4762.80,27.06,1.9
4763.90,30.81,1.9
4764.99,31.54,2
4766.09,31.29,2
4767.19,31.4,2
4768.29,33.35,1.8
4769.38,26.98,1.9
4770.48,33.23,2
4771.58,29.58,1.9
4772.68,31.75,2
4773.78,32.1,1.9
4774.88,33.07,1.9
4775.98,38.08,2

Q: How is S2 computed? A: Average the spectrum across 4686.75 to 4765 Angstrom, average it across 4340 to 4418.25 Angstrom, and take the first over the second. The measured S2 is 1.16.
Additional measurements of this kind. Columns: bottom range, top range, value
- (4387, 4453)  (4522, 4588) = 1.06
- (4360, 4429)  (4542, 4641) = 1.12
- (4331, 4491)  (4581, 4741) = 1.09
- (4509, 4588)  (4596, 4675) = 1.01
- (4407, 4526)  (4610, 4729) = 1.02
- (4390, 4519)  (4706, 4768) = 1.04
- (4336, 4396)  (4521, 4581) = 1.16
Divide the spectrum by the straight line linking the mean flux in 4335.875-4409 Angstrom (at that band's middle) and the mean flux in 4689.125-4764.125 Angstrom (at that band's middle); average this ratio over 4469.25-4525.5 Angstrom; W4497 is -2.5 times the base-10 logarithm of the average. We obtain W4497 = -0.12 mag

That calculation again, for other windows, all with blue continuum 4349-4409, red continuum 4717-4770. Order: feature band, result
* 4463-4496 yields -0.112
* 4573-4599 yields -0.066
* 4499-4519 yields -0.152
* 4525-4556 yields -0.068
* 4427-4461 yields -0.067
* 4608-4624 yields -0.052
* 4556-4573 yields -0.086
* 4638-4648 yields -0.078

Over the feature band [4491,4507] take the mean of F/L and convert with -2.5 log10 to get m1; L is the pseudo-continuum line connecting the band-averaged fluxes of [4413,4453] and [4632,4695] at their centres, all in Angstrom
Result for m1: -0.06 mag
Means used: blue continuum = 30.4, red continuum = 31.9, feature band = 32.5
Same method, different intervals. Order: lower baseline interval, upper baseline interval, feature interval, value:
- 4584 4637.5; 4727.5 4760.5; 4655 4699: 0.02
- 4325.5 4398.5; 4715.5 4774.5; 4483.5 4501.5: -0.10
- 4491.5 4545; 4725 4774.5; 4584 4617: 0.02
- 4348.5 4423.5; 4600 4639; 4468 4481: -0.10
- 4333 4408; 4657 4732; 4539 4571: -0.06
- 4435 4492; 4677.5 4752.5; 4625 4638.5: -0.06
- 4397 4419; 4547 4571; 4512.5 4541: -0.05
